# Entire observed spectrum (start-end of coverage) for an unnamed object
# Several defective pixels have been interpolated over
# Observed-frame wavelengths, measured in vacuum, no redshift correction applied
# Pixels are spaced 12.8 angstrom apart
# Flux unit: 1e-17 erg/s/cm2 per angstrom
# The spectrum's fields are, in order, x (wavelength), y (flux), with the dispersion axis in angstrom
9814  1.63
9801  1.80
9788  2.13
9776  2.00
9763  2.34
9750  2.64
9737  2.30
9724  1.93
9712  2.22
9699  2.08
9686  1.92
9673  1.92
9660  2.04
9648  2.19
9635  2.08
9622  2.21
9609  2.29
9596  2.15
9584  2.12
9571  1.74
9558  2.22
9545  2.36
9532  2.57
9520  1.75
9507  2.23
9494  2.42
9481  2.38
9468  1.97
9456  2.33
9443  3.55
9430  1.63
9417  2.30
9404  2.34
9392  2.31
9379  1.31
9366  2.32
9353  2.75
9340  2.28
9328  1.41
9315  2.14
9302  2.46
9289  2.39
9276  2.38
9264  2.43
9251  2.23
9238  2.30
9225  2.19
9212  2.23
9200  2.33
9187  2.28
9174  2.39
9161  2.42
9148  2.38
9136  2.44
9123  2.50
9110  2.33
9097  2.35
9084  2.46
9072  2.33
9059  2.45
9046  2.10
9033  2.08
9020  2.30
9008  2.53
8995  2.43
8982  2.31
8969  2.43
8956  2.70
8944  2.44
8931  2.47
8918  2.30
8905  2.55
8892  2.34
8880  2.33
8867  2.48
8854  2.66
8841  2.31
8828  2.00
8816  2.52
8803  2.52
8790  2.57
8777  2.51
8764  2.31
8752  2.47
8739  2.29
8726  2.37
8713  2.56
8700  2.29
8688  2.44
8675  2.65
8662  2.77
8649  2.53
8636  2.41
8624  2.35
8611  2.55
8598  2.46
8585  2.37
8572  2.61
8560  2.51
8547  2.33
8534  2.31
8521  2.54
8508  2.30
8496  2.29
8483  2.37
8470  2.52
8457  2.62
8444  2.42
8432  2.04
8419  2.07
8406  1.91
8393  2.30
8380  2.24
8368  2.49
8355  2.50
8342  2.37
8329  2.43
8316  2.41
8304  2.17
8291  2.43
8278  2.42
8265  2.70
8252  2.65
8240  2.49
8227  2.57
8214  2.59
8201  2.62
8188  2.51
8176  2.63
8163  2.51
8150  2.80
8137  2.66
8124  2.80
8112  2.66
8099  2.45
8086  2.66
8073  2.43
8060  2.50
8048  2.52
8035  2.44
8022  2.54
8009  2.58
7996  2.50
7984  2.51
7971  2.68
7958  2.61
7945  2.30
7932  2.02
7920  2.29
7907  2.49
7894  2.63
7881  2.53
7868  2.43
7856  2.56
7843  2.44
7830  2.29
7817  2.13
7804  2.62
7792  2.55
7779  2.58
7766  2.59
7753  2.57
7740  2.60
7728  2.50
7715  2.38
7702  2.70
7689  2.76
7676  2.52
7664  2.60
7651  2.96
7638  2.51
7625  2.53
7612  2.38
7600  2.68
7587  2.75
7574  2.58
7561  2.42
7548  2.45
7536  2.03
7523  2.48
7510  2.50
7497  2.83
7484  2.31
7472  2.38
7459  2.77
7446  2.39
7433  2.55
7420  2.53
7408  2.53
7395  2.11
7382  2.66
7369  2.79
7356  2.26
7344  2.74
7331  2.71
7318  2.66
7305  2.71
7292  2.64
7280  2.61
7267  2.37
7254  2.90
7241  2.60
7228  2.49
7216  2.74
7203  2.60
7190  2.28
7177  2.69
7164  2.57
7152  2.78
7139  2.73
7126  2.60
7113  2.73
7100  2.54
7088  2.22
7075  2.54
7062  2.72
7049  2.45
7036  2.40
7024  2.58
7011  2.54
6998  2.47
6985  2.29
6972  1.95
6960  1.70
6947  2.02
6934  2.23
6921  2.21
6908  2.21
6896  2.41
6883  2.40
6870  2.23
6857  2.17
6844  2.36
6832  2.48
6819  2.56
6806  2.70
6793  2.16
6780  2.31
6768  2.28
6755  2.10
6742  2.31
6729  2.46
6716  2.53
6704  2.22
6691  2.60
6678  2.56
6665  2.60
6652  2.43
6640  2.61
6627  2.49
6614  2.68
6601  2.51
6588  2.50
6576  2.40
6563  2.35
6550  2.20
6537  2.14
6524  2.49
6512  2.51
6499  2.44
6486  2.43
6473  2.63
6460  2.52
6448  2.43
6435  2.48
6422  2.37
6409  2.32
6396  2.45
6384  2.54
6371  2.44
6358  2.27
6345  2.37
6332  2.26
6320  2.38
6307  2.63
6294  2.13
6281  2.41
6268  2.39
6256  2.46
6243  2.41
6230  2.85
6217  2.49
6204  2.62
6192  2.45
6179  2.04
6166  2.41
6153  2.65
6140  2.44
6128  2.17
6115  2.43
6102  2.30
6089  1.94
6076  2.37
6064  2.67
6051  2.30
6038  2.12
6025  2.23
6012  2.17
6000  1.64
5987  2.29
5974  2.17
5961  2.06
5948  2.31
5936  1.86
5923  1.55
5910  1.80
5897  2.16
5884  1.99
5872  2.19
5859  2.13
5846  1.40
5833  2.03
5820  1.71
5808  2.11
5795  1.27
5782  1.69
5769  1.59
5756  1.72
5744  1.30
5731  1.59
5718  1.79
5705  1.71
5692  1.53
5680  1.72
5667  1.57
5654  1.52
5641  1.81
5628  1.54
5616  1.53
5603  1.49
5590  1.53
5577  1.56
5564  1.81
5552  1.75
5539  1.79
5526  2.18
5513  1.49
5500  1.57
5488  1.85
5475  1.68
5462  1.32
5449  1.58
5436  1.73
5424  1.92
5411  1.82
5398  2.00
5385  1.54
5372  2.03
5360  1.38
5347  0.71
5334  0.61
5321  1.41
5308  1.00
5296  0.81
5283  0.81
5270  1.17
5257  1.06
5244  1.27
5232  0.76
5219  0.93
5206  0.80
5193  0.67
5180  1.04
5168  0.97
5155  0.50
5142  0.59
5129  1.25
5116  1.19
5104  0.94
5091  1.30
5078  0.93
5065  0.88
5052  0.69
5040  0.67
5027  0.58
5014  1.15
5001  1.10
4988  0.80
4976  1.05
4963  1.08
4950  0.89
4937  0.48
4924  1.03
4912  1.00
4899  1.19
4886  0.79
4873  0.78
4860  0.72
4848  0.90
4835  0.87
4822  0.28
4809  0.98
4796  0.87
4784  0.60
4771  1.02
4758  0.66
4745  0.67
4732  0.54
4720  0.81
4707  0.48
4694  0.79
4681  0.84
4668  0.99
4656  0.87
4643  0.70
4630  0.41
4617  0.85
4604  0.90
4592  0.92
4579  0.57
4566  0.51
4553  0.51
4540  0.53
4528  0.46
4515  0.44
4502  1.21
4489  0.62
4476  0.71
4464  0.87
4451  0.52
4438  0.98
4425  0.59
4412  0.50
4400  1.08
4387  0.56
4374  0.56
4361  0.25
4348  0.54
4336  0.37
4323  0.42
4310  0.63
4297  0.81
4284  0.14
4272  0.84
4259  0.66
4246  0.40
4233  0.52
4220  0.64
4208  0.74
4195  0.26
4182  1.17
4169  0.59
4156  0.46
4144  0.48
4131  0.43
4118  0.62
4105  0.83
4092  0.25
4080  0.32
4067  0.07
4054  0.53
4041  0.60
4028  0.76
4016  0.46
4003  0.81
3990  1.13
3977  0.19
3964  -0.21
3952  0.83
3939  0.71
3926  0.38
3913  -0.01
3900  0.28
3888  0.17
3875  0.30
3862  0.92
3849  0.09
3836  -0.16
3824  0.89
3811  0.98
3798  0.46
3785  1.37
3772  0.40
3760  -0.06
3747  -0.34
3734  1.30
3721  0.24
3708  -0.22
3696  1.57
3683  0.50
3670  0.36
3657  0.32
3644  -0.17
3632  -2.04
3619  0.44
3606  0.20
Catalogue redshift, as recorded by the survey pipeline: 0.345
